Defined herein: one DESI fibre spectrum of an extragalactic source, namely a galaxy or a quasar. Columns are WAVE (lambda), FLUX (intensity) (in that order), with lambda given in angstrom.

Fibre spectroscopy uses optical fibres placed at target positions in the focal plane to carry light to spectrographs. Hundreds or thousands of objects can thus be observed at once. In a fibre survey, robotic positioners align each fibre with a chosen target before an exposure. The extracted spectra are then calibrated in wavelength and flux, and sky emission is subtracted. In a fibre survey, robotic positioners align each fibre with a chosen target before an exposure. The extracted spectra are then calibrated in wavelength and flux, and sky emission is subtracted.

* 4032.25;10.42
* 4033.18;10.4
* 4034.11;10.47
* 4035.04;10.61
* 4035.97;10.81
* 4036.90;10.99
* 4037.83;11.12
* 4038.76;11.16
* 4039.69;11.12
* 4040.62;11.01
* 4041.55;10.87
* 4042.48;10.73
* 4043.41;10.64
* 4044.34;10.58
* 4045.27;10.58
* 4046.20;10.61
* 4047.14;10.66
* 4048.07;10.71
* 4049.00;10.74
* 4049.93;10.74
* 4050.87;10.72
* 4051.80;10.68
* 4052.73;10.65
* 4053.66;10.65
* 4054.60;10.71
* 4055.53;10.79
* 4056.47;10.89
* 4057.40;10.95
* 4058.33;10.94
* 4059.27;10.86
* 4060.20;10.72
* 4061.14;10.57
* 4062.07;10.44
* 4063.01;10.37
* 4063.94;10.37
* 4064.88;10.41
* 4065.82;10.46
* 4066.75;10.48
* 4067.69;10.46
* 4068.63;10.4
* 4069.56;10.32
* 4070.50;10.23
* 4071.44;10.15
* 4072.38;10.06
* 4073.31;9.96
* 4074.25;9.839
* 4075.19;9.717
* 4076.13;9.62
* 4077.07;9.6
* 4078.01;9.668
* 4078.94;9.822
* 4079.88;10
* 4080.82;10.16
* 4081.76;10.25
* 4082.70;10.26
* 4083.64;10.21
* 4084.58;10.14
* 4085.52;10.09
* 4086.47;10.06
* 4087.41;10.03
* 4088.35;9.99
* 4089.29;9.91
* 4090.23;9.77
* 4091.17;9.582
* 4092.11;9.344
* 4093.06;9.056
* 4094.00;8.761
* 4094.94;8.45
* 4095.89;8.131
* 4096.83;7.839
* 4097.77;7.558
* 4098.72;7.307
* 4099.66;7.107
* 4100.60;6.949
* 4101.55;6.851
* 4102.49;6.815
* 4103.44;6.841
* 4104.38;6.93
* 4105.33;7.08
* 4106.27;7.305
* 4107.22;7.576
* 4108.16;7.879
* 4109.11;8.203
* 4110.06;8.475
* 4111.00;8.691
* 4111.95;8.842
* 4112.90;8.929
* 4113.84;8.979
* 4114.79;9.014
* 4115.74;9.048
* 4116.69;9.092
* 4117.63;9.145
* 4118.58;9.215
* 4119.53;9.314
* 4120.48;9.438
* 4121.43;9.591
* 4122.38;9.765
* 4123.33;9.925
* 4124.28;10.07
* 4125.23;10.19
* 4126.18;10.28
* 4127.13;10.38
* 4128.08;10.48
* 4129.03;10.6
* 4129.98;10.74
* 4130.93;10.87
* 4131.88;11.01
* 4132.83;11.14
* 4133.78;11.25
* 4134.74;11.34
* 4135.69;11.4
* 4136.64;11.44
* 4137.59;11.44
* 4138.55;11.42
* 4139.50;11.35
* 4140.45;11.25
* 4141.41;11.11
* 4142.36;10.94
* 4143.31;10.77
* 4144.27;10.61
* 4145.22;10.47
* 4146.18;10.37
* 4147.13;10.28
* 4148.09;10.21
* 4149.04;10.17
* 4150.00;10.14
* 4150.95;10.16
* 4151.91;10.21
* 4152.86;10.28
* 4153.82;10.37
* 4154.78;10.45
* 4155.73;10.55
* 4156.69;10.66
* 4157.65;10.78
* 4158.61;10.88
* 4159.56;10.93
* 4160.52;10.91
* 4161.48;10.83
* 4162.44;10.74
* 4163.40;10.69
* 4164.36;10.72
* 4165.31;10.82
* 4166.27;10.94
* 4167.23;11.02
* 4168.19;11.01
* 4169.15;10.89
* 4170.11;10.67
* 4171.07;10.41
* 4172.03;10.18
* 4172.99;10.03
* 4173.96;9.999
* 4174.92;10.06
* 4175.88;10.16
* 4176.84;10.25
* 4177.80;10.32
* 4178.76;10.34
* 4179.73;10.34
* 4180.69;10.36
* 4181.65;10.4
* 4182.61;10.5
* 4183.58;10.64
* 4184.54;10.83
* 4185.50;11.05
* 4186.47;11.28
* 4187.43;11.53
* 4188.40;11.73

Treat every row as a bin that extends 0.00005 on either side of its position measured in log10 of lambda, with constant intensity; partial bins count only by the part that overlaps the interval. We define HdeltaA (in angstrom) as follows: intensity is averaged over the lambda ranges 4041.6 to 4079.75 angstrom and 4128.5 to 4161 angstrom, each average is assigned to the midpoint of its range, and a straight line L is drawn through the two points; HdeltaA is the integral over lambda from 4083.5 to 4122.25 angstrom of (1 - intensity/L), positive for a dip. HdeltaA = 7.3 angstrom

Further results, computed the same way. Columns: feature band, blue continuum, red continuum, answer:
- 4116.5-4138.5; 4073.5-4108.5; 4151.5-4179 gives -1.6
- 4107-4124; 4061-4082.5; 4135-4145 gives 2.9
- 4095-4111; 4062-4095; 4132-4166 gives 4.3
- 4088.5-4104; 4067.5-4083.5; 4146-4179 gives 3.0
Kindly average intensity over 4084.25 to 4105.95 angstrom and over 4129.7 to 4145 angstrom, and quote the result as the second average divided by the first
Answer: 1.32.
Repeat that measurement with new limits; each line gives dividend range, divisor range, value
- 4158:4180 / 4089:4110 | 1.33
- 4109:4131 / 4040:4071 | 0.90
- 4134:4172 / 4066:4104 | 1.16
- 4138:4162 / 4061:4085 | 1.05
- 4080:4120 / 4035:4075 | 0.82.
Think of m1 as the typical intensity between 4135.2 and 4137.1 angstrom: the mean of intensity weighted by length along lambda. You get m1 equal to 11.4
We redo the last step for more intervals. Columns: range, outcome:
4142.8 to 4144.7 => 10.7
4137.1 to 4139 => 11.4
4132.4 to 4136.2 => 11.3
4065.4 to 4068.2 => 10.5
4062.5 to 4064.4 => 10.4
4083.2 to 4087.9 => 10.1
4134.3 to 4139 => 11.4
